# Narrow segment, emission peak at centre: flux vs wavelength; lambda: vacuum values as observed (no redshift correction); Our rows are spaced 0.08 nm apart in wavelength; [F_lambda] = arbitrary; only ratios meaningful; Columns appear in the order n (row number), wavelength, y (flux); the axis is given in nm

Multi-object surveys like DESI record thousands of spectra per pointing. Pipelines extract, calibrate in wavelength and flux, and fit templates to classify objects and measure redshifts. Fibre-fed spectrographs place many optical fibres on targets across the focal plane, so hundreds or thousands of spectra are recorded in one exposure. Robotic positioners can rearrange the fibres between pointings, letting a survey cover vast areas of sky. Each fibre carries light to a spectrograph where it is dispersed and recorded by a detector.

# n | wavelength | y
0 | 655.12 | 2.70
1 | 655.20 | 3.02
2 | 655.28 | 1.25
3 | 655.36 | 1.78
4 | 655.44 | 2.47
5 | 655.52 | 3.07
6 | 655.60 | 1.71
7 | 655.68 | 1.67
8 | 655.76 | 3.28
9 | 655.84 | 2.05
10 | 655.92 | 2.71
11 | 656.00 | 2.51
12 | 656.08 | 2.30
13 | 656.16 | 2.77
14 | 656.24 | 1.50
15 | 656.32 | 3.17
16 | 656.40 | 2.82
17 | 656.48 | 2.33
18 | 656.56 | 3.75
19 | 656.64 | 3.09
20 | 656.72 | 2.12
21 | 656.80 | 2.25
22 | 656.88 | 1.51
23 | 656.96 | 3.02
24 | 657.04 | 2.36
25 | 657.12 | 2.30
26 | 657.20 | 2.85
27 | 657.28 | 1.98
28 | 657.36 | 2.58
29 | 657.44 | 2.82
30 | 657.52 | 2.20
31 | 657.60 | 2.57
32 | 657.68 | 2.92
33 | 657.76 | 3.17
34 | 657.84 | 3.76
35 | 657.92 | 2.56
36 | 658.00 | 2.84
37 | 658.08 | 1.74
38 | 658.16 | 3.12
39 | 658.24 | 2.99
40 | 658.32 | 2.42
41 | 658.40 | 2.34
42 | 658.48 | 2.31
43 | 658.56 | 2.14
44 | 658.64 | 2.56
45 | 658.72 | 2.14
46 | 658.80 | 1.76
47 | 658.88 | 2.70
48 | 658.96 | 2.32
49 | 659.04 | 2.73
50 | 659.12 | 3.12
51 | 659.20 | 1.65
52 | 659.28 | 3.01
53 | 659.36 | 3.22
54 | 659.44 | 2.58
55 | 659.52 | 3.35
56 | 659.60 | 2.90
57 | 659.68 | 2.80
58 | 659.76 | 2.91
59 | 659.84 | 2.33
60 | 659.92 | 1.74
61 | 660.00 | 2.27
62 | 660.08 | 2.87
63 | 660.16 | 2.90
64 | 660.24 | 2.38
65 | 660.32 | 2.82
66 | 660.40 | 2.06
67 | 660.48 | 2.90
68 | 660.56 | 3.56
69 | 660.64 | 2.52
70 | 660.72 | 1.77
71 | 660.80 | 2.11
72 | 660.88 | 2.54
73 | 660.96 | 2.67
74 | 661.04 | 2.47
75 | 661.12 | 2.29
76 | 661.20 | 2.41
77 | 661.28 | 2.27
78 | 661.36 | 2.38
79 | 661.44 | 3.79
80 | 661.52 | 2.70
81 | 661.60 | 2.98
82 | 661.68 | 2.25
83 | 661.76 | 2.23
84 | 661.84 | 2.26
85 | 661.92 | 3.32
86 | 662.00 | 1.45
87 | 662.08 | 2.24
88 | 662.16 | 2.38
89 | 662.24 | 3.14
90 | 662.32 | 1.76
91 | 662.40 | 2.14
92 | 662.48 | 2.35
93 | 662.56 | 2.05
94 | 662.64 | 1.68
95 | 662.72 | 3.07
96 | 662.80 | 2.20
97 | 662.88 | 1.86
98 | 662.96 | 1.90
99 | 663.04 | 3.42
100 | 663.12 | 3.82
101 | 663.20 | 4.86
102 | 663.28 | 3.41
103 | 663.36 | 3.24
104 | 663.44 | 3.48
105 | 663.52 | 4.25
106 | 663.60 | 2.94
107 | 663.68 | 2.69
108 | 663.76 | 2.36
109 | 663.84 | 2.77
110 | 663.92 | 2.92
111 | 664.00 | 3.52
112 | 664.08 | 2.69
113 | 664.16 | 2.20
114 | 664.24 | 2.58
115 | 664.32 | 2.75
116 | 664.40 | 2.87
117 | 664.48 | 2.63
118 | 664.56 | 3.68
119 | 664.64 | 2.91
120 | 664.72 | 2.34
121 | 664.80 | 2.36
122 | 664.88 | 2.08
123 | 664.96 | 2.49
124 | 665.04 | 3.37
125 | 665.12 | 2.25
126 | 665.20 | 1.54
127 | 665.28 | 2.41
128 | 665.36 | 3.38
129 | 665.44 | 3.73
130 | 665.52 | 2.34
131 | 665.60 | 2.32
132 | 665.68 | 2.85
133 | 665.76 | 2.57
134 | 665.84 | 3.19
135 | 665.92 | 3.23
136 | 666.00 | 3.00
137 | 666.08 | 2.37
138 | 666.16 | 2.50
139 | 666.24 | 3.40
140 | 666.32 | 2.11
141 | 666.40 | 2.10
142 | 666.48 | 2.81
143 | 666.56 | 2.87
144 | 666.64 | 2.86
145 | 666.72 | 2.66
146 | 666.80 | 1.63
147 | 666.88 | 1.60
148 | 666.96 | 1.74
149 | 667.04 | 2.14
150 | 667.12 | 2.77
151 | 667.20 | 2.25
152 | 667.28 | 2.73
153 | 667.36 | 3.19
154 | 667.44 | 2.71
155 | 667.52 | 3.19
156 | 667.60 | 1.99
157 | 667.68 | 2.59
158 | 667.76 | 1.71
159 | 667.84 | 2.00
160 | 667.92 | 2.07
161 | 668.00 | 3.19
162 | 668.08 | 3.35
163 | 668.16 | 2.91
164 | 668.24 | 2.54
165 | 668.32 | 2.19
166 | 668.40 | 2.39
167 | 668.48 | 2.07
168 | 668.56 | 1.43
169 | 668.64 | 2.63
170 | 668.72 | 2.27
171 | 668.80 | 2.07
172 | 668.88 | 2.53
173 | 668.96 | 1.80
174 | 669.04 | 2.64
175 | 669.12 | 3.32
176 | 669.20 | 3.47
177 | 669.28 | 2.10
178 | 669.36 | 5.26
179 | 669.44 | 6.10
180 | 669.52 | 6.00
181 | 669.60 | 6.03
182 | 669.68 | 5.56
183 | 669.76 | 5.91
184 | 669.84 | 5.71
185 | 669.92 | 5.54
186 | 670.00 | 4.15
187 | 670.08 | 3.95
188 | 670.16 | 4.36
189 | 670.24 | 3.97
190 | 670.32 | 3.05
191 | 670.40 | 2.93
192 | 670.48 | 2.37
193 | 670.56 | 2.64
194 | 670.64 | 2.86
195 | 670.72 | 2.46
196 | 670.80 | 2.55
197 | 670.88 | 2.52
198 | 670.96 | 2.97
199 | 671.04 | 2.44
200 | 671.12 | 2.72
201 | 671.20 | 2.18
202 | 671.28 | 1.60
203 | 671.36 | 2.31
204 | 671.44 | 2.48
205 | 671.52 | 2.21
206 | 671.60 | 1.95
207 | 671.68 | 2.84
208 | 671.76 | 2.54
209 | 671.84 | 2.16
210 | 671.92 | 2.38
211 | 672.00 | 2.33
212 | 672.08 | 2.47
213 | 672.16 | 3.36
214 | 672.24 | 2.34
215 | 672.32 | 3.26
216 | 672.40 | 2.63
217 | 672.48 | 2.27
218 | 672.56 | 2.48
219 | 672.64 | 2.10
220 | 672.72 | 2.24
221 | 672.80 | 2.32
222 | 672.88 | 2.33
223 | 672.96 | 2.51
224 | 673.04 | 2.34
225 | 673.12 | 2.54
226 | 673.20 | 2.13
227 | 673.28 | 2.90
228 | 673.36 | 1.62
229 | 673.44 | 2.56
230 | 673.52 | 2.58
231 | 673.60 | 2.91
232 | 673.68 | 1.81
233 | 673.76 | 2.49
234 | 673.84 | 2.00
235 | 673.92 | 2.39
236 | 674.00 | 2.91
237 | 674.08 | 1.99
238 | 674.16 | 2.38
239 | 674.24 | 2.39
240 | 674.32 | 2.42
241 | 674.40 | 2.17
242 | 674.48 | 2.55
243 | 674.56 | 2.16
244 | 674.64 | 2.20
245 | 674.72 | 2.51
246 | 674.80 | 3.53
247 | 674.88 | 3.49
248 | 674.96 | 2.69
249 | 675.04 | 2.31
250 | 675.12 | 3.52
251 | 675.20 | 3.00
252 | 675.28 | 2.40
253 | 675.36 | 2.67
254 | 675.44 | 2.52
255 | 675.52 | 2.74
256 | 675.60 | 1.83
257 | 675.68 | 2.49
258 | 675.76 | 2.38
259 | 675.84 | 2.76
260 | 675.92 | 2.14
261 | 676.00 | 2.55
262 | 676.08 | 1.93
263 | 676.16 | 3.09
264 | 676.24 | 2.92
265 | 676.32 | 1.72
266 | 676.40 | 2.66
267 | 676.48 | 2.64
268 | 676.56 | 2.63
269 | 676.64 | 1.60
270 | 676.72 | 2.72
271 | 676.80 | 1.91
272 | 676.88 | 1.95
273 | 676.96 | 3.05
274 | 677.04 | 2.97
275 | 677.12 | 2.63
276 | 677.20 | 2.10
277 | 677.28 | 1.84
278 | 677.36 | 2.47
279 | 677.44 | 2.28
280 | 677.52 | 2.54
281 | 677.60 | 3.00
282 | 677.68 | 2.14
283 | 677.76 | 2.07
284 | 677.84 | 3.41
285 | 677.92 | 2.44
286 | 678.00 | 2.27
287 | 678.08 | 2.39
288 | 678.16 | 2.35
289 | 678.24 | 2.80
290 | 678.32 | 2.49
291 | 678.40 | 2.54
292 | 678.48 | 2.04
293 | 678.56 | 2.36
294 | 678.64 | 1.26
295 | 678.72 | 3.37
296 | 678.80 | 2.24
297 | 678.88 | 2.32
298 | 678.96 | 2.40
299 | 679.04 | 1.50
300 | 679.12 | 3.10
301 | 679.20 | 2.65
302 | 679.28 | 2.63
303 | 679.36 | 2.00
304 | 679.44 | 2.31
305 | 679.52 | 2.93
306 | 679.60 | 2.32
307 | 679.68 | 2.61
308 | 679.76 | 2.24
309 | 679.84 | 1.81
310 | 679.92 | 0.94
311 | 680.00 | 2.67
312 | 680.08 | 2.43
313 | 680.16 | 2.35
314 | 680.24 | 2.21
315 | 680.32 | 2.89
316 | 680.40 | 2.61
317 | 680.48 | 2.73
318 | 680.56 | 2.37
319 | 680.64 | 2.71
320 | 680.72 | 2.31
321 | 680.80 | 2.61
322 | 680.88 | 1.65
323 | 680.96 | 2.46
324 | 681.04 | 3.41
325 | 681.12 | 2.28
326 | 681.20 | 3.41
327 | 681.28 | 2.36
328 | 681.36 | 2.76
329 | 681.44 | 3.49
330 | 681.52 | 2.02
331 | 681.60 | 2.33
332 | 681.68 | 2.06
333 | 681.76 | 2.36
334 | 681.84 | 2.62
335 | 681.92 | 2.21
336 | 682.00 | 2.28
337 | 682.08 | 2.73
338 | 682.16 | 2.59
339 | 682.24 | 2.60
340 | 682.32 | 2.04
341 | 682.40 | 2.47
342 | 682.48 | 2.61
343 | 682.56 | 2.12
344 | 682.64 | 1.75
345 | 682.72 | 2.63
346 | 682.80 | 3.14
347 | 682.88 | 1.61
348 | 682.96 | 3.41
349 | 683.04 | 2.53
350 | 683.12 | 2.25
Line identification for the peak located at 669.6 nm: [O III] 5007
